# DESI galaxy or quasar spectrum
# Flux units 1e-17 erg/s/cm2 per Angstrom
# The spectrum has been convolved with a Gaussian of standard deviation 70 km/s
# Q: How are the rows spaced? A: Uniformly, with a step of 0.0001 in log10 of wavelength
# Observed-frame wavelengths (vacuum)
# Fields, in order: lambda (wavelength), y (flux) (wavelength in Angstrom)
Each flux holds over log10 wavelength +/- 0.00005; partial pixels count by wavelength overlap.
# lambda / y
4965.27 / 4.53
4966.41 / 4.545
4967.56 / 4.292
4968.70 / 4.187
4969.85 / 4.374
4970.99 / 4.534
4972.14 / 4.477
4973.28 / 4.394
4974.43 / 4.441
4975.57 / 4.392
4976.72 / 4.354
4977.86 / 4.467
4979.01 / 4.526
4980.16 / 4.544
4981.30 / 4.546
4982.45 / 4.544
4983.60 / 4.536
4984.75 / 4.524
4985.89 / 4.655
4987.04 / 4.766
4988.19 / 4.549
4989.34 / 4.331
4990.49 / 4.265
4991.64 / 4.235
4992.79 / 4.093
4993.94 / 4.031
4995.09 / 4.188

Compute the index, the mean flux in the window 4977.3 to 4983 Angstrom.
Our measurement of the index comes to 4.52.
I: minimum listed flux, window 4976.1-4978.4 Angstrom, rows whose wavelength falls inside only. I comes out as 4.354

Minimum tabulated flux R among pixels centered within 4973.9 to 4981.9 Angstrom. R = 4.354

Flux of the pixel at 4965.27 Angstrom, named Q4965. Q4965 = 4.53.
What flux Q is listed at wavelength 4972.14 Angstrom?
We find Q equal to 4.477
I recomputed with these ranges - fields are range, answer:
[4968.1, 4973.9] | 4.187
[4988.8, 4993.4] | 4.093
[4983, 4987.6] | 4.524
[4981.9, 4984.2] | 4.536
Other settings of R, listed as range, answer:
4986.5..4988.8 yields 4.549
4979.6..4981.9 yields 4.544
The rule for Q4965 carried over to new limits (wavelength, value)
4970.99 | 4.534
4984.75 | 4.524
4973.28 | 4.394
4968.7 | 4.187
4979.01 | 4.526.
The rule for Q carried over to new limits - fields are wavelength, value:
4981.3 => 4.546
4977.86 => 4.467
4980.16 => 4.544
